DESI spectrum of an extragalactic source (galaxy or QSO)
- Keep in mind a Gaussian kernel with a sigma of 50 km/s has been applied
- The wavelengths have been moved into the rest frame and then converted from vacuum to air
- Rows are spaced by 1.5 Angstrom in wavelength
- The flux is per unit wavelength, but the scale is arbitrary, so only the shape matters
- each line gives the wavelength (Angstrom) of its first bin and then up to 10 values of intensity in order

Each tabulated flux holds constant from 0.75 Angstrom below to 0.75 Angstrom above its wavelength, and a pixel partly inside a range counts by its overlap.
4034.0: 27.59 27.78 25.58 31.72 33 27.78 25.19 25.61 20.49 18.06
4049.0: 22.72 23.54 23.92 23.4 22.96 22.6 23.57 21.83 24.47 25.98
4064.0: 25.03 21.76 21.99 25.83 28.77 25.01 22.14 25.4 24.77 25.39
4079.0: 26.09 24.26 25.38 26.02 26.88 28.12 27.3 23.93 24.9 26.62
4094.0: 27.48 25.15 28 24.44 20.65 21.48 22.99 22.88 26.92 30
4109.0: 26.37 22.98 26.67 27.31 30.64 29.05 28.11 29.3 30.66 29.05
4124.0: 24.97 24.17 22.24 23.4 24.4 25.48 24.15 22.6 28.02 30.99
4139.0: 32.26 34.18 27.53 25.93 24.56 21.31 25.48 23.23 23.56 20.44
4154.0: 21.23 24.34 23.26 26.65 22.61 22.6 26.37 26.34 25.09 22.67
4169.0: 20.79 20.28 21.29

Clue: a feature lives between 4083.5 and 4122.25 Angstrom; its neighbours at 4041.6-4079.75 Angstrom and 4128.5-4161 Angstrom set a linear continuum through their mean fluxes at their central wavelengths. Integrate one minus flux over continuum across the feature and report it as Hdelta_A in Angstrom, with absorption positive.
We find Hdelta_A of -2.8 Angstrom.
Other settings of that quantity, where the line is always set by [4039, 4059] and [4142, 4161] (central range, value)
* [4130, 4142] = -2.12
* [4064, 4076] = -0.22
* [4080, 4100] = -1.59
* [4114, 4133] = -2.29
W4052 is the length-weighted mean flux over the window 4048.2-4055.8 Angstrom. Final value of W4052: 23.3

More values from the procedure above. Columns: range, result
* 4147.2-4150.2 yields 24.3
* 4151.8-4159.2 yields 23.2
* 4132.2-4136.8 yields 25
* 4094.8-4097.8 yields 26.6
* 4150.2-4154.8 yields 21.8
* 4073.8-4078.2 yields 25.2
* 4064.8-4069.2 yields 23.2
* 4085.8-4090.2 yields 26.5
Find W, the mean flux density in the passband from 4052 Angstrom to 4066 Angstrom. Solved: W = 23.6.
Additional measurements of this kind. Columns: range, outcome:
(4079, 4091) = 25.9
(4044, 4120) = 25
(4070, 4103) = 25.2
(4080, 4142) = 26.4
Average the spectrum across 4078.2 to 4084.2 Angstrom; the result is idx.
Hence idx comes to 25.4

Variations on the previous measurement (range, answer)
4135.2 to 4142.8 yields 30.5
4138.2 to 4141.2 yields 33.2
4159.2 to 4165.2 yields 24.5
